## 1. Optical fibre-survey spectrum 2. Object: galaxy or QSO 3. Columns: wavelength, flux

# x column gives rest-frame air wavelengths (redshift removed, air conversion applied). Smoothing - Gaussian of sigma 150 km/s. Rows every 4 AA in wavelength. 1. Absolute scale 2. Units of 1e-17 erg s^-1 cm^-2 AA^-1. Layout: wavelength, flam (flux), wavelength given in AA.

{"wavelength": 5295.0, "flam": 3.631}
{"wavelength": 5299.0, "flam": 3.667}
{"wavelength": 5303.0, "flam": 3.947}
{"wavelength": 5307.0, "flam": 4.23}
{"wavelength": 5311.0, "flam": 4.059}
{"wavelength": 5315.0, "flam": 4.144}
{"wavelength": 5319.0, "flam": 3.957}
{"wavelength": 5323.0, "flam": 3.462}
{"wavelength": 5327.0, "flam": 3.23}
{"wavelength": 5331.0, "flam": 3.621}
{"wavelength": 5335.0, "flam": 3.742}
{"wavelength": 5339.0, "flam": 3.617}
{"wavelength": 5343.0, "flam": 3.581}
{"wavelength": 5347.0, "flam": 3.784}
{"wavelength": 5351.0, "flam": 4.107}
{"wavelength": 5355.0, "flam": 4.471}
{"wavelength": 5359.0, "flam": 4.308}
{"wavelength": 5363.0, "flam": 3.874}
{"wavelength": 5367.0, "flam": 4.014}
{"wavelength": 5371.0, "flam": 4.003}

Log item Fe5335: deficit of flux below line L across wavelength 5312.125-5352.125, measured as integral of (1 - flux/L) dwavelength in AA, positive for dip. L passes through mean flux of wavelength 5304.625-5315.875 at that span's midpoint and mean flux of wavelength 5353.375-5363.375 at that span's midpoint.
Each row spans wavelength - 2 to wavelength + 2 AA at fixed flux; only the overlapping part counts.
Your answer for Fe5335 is 4.5 AA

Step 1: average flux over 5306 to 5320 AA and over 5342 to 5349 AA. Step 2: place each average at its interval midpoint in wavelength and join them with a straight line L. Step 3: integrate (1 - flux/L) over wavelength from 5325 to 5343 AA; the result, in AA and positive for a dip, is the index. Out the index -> 1.3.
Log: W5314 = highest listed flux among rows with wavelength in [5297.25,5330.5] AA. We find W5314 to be 4.23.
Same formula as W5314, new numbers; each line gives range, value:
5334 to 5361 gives 4.471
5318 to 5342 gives 3.957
